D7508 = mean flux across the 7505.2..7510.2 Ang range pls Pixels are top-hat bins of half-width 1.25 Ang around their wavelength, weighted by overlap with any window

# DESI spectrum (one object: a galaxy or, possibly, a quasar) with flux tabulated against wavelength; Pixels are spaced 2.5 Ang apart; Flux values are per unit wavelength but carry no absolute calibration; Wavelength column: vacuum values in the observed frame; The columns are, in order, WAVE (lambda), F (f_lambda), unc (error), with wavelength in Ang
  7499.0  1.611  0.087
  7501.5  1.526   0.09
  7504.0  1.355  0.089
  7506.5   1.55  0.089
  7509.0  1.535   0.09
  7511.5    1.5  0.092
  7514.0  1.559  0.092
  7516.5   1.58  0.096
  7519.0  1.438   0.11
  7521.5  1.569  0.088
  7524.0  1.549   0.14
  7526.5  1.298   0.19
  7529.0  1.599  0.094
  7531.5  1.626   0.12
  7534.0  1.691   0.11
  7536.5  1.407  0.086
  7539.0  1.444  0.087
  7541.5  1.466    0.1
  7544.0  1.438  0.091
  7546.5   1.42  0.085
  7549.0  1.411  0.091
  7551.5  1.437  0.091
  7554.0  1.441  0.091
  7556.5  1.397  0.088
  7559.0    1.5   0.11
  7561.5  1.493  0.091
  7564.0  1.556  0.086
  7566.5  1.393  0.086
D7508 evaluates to 1.54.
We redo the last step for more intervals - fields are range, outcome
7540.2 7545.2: 1.45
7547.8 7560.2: 1.44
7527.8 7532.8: 1.61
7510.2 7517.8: 1.55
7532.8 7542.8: 1.5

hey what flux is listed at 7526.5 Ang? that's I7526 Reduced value 1.298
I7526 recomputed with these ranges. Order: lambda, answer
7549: 1.411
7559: 1.5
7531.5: 1.626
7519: 1.438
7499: 1.611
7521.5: 1.569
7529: 1.599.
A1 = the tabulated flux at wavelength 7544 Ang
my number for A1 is 1.438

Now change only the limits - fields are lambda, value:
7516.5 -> 1.58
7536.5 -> 1.407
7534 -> 1.691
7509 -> 1.535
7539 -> 1.444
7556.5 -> 1.397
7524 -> 1.549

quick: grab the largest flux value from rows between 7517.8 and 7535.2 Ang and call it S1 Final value 1.691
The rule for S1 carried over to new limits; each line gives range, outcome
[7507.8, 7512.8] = 1.535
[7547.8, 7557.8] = 1.441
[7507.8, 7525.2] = 1.58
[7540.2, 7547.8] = 1.466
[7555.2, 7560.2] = 1.5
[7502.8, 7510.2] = 1.55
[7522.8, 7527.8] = 1.549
